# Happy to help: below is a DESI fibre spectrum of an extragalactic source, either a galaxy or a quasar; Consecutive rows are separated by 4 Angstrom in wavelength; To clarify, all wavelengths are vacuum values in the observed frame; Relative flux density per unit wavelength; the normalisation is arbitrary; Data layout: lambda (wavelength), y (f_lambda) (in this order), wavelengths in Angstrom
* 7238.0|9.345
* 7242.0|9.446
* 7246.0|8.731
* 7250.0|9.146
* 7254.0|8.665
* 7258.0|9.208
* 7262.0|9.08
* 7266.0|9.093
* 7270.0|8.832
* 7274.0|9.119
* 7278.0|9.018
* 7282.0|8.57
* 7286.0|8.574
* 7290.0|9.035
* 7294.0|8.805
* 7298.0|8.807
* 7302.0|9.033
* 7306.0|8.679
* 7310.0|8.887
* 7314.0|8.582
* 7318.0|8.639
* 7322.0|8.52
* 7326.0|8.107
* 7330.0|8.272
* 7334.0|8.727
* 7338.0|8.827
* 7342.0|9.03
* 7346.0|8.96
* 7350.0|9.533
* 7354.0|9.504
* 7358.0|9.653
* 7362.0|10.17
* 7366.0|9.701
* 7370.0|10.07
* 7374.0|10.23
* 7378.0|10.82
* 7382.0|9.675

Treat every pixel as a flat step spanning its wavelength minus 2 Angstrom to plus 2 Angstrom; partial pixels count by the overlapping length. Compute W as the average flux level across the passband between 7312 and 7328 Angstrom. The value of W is 8.46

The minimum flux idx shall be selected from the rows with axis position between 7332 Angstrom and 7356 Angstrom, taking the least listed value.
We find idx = 8.727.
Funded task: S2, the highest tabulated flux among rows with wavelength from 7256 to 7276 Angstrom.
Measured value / 9.208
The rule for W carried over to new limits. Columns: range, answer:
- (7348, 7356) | 9.52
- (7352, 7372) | 9.82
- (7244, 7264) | 8.97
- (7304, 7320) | 8.7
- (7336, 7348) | 8.94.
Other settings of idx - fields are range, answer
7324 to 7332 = 8.107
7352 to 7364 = 9.504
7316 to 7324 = 8.52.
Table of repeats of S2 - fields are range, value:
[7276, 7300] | 9.035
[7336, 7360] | 9.653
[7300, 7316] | 9.033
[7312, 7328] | 8.639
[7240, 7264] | 9.446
